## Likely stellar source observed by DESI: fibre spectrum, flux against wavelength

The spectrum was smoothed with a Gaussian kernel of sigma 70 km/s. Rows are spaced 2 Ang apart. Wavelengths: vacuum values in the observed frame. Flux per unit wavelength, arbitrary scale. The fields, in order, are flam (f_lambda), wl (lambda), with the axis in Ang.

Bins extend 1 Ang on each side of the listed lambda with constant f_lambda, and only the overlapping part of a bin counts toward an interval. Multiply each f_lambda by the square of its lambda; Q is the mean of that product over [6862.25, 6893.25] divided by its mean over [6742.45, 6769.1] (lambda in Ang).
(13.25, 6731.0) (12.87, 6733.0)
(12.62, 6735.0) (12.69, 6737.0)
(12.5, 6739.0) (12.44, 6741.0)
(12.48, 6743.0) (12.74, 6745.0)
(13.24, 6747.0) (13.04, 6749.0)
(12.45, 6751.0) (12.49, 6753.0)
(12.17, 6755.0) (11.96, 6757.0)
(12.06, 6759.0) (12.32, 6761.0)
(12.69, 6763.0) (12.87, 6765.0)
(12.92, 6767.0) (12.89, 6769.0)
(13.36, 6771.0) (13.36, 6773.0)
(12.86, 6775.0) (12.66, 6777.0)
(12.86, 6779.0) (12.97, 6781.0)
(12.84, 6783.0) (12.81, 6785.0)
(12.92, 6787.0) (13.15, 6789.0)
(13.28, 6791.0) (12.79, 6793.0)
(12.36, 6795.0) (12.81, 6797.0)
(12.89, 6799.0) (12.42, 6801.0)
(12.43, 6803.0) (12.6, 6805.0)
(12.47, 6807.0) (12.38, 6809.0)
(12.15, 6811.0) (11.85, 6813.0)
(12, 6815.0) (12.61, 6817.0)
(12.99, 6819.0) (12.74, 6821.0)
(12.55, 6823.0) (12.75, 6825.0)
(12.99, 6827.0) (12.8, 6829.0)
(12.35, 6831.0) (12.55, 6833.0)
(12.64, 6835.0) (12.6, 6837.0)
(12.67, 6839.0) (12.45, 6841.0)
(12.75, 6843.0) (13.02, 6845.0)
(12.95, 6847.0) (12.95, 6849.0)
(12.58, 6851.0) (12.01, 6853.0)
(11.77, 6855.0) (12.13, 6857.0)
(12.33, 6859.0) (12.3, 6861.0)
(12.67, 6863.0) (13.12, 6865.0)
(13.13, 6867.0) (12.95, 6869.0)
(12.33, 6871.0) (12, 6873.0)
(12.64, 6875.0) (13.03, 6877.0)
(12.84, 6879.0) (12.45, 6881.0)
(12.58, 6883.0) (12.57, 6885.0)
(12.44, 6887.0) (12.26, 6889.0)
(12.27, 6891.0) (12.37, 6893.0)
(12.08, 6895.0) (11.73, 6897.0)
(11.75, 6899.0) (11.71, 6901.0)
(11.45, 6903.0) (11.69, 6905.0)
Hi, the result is 1.04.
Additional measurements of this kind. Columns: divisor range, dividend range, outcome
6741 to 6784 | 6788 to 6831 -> 1.01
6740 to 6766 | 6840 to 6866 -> 1.03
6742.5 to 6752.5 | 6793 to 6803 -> 1.00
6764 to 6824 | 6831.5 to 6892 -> 1.01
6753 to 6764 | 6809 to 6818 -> 1.01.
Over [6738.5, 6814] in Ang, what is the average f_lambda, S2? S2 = 12.7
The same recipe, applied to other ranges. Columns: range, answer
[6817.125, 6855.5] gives 12.6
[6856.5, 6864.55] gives 12.4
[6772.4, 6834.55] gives 12.7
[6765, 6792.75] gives 13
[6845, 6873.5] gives 12.5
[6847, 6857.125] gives 12.4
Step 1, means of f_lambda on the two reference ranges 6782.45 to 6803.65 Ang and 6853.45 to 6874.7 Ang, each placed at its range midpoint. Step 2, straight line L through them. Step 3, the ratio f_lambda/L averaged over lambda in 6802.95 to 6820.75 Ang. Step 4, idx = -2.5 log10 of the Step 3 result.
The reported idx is 0.03 mag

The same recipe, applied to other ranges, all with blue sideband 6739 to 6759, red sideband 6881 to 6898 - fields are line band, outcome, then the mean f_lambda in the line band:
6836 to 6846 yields -0.03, 12.7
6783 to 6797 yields -0.04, 12.9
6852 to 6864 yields 0.01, 12.2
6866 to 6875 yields -0.02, 12.6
